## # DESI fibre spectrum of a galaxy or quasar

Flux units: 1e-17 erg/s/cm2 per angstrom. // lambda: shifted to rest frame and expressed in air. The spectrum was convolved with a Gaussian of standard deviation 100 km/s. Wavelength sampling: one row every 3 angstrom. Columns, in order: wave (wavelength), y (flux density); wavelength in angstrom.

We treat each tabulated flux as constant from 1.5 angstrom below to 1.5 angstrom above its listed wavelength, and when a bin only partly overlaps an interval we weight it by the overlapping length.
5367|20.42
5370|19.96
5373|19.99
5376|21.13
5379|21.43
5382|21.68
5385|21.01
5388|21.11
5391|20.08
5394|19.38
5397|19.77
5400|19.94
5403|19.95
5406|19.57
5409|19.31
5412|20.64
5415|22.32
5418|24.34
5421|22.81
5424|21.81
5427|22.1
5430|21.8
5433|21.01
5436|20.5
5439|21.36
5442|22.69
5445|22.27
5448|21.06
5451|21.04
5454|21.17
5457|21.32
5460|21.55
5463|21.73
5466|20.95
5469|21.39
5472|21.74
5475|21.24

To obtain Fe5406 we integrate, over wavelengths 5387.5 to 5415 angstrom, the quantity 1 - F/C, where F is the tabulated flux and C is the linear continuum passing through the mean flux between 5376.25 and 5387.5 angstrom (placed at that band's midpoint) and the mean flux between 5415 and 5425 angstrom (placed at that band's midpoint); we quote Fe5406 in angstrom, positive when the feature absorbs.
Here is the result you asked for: 2.6 angstrom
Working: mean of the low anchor 21.3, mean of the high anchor 22.9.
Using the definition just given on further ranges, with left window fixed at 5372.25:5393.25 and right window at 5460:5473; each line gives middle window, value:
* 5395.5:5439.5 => 0.0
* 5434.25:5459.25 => -0.1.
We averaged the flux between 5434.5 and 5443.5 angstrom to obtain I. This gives 21.5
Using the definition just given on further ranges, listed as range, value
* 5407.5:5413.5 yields 20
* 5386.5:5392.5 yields 20.6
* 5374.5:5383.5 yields 21.4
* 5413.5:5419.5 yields 23.3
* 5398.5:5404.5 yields 19.9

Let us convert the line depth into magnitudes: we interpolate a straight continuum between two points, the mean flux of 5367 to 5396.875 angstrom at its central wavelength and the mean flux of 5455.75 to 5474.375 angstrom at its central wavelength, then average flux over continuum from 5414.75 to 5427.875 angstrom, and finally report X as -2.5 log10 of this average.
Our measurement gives -0.09 mag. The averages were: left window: 20.6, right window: 21.4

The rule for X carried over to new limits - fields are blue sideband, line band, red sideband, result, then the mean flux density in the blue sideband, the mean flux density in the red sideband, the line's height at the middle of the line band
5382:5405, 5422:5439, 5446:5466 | -0.031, 20.3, 21.3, 20.9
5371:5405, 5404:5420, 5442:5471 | -0.022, 20.5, 21.5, 20.8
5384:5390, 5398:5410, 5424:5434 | 0.083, 21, 21.7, 21.3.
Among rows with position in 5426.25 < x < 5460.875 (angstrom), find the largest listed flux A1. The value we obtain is 22.69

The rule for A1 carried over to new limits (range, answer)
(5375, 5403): 21.68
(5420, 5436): 22.81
